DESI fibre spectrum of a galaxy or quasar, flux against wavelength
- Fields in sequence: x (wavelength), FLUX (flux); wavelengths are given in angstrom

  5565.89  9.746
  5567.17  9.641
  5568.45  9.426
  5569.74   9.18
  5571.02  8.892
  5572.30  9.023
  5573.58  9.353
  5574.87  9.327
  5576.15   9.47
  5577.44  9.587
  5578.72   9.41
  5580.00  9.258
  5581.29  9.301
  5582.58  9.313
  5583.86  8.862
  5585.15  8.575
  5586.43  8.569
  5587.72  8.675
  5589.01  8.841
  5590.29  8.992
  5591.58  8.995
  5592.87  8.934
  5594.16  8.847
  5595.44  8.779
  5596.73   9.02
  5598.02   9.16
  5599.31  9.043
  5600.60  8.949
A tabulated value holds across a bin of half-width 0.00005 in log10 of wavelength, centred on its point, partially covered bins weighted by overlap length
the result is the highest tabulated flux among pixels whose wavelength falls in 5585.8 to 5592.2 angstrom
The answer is 8.995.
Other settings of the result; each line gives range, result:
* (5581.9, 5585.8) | 9.313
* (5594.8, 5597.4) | 9.02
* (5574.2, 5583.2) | 9.587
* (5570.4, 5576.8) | 9.47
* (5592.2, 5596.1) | 8.934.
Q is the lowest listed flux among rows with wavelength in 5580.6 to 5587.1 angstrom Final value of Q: 8.569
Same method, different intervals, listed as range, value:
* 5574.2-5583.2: 9.258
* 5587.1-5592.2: 8.675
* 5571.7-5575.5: 9.023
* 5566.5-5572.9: 8.892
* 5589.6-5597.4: 8.779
